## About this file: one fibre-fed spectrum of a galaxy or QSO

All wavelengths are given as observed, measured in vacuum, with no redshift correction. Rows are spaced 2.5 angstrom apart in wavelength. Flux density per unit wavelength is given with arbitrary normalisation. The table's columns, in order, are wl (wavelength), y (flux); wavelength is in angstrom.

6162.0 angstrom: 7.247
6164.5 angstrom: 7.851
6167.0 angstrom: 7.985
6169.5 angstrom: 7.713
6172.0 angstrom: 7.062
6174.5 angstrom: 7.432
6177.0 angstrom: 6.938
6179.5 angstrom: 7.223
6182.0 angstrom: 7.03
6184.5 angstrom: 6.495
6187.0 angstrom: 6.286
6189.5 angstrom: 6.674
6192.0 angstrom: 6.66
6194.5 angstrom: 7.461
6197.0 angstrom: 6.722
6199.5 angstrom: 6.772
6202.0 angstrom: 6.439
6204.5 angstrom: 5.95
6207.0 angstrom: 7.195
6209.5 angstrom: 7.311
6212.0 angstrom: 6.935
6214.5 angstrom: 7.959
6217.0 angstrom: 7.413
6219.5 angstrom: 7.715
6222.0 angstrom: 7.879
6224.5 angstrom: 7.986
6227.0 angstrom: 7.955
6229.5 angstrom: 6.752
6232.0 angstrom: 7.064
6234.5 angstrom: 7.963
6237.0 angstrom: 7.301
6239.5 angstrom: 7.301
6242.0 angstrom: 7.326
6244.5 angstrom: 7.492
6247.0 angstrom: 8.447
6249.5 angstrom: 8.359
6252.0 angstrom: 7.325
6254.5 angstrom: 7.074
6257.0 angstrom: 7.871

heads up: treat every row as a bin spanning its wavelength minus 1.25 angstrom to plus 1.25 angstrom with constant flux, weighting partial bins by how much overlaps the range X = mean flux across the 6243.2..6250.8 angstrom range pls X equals 8.09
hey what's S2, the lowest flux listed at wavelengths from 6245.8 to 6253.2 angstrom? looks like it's 7.325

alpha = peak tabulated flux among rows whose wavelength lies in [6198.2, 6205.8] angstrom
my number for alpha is 6.772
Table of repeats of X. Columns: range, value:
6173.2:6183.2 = 7.16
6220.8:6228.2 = 7.94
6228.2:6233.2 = 6.92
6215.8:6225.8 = 7.75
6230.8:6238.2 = 7.45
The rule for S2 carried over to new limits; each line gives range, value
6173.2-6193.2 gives 6.286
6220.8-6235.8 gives 6.752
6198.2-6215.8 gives 5.95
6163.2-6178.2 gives 6.938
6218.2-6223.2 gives 7.715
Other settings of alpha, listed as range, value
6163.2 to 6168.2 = 7.985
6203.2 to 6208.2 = 7.195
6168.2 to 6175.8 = 7.713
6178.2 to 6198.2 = 7.461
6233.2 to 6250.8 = 8.447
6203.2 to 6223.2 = 7.959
